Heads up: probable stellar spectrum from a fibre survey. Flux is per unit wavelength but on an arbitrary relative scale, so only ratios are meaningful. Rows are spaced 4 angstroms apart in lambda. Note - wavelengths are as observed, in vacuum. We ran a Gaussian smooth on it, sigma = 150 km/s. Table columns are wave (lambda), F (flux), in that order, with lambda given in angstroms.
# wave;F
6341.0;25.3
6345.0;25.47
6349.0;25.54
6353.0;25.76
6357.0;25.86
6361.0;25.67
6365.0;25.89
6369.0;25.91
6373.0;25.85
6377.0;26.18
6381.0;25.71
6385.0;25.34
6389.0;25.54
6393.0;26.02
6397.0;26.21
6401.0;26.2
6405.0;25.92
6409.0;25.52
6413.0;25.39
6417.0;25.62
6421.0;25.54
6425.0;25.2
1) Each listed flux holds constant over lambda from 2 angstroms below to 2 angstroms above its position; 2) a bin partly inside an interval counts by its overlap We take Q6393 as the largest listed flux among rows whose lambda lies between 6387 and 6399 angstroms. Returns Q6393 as 26.21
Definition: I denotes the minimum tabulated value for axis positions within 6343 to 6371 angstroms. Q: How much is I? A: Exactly 25.47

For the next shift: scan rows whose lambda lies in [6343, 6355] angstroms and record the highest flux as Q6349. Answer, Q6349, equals 25.76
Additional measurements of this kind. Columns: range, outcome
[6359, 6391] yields 26.18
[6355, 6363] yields 25.86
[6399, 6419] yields 26.2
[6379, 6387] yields 25.71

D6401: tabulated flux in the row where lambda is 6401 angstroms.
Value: 26.2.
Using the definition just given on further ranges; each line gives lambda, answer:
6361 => 25.67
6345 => 25.47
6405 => 25.92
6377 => 26.18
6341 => 25.3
